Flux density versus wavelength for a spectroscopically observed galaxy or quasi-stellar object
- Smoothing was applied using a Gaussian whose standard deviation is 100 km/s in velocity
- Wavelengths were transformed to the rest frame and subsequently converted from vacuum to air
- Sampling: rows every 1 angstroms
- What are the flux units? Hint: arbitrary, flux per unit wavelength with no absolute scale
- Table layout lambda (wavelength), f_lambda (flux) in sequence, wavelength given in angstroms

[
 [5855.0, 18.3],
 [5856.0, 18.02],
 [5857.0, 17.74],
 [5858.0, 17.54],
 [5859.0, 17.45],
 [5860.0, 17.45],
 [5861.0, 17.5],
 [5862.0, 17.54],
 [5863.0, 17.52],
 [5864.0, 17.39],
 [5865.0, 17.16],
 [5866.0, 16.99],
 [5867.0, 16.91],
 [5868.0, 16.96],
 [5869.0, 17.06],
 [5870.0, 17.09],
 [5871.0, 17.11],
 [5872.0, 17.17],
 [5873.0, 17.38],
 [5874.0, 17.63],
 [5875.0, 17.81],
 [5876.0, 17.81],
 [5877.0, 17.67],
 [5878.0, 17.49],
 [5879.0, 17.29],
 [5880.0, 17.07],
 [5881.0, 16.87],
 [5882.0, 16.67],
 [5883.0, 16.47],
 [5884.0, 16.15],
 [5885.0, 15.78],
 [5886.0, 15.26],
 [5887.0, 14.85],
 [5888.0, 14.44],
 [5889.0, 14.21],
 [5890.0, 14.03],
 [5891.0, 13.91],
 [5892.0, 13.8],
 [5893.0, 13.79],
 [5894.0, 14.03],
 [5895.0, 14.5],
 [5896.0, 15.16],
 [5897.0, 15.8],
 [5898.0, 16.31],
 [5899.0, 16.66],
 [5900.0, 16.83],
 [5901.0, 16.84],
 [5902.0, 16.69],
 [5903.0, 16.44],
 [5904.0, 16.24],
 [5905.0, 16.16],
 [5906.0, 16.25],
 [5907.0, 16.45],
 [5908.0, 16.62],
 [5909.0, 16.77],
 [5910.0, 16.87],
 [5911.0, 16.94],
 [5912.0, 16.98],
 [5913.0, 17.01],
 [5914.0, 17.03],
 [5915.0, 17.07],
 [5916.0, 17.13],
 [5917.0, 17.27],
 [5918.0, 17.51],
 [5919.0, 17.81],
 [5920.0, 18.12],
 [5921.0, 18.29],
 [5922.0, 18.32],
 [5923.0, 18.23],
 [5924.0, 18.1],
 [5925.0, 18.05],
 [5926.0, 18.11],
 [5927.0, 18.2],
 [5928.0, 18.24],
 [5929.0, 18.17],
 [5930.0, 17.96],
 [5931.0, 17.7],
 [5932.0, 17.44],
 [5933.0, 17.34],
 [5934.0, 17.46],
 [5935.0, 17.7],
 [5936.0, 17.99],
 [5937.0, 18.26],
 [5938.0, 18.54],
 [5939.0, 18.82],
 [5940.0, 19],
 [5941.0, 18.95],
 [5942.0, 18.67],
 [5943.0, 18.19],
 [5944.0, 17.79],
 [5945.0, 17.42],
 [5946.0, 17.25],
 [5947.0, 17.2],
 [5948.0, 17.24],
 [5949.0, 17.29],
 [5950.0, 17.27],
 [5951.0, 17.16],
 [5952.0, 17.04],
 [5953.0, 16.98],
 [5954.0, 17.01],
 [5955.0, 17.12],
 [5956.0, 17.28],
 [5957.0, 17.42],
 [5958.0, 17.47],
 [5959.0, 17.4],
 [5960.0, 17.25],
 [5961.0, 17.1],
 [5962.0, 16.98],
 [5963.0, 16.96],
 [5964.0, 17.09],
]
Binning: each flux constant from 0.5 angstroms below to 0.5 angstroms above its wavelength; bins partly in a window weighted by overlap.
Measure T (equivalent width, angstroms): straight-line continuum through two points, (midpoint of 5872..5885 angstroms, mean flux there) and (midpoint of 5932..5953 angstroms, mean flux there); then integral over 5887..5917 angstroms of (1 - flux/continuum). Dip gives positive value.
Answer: 2.56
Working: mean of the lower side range 17.1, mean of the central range 15.9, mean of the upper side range 17.8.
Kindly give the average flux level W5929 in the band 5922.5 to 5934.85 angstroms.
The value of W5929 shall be 17.9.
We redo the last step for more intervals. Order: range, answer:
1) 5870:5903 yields 16.1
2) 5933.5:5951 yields 17.9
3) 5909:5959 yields 17.7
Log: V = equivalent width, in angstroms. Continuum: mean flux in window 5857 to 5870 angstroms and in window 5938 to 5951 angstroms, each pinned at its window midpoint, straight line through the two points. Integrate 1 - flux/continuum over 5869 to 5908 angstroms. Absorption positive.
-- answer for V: 3.03 angstroms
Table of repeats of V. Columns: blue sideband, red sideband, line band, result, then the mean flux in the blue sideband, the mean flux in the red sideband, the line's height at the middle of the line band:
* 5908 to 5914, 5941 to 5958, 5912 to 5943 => -1.45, 16.9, 17.4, 17.1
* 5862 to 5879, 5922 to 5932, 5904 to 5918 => 0.82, 17.3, 18.1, 17.9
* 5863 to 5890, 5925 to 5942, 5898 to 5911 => 0.61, 16.7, 18.1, 17.4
